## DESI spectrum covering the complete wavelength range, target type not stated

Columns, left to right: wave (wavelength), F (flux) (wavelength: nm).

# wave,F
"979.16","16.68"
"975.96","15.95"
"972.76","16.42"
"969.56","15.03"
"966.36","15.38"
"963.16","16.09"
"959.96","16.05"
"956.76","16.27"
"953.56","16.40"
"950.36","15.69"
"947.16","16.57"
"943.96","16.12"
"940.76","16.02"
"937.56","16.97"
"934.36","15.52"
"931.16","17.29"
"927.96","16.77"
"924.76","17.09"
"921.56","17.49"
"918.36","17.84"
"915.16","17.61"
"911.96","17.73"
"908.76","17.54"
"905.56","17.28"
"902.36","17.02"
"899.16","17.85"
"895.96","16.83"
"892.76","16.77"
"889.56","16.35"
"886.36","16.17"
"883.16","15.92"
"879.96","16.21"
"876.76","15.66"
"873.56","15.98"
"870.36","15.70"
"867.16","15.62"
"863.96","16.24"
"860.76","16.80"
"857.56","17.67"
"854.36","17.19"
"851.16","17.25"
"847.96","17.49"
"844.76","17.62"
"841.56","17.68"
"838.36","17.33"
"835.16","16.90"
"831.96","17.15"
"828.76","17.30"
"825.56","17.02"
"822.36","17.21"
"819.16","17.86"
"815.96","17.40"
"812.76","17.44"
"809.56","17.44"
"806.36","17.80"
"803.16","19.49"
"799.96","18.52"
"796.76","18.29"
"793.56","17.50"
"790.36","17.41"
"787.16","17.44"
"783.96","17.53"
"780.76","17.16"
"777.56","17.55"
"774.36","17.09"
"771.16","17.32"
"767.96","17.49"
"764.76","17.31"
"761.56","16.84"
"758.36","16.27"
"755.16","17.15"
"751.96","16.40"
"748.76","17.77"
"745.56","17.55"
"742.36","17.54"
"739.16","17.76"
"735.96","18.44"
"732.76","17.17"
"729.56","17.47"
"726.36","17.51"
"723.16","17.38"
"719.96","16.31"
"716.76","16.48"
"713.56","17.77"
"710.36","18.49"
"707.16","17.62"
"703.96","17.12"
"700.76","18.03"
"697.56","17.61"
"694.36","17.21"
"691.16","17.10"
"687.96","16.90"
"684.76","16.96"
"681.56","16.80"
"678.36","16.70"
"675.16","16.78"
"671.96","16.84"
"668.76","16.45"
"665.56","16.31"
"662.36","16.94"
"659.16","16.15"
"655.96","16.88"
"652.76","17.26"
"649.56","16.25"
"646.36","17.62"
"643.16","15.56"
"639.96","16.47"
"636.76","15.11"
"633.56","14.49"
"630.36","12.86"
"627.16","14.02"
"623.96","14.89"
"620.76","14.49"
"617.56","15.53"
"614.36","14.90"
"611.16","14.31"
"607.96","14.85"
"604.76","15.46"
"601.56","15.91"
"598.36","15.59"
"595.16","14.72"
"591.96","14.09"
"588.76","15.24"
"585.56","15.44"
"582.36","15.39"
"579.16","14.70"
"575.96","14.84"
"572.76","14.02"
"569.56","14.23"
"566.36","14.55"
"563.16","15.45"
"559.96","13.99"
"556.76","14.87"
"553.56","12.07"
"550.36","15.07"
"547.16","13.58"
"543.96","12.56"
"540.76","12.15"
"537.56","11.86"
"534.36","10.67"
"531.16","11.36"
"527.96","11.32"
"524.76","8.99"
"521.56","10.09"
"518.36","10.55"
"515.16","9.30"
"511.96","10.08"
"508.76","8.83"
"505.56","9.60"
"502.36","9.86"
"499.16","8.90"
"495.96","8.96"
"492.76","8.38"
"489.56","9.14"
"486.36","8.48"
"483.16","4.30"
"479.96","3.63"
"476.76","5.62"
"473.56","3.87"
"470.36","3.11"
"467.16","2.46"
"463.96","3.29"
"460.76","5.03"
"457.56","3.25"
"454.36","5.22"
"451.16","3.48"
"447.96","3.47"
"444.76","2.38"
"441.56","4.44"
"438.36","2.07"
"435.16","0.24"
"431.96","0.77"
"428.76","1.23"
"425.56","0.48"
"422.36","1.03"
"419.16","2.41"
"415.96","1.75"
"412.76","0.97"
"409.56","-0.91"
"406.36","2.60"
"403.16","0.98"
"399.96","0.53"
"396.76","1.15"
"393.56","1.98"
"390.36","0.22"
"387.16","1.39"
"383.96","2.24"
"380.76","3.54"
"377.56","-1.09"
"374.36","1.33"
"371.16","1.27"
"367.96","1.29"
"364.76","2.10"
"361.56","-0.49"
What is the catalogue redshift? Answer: 0.219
